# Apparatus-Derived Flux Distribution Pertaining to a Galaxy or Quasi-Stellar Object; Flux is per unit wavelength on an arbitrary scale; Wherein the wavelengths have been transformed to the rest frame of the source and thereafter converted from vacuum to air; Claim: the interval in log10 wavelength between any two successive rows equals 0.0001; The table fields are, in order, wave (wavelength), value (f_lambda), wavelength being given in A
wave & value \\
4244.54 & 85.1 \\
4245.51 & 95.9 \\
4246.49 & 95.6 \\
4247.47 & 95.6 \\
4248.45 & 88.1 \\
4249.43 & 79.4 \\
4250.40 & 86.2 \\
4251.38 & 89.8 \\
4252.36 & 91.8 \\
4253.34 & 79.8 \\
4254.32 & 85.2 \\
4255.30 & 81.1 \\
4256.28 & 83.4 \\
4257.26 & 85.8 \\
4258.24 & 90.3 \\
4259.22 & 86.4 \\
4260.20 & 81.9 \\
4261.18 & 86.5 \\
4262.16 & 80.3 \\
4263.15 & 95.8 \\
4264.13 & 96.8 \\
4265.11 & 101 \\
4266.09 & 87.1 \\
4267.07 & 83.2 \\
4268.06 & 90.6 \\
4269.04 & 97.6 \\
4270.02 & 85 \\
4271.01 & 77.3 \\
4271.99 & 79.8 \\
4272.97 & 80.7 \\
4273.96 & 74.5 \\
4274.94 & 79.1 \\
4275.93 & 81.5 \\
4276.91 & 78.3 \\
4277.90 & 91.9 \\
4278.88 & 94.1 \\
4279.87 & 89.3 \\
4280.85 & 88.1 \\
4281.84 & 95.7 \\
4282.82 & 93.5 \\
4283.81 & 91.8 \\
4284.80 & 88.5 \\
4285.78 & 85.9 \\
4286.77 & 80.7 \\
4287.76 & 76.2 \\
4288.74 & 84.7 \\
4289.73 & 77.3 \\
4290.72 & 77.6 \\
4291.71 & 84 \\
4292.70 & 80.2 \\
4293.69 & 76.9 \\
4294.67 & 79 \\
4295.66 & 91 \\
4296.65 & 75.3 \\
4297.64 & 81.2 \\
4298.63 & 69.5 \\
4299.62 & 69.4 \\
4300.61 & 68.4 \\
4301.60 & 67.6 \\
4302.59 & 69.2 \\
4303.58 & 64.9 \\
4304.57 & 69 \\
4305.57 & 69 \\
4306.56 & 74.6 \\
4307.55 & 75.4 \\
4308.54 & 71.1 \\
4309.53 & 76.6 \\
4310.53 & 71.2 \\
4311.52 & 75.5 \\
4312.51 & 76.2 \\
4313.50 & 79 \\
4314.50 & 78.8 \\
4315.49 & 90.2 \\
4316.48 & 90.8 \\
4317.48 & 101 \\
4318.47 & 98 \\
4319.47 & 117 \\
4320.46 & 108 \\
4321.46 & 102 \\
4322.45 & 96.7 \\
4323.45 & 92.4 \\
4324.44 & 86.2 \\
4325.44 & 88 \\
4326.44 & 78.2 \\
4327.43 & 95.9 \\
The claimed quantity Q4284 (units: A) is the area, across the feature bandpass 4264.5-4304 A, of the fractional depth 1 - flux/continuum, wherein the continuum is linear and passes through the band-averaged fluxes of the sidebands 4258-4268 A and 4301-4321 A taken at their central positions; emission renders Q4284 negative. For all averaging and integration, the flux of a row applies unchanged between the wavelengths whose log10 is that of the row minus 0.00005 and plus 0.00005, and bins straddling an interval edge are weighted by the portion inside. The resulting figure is 1.5 A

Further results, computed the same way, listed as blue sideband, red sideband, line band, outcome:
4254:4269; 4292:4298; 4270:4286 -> -0.23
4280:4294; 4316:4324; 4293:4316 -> 4.50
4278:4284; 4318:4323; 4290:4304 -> 3.11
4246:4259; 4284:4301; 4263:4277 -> -0.35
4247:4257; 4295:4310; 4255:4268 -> -0.68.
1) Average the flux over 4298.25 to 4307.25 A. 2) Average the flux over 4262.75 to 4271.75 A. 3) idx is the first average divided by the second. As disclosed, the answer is 0.8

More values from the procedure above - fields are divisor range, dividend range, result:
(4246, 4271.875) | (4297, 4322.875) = 0.93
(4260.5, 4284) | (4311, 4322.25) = 1.06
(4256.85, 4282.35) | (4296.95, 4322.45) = 0.93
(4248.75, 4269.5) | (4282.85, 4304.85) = 0.89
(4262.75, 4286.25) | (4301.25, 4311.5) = 0.81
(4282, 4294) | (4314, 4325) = 1.15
